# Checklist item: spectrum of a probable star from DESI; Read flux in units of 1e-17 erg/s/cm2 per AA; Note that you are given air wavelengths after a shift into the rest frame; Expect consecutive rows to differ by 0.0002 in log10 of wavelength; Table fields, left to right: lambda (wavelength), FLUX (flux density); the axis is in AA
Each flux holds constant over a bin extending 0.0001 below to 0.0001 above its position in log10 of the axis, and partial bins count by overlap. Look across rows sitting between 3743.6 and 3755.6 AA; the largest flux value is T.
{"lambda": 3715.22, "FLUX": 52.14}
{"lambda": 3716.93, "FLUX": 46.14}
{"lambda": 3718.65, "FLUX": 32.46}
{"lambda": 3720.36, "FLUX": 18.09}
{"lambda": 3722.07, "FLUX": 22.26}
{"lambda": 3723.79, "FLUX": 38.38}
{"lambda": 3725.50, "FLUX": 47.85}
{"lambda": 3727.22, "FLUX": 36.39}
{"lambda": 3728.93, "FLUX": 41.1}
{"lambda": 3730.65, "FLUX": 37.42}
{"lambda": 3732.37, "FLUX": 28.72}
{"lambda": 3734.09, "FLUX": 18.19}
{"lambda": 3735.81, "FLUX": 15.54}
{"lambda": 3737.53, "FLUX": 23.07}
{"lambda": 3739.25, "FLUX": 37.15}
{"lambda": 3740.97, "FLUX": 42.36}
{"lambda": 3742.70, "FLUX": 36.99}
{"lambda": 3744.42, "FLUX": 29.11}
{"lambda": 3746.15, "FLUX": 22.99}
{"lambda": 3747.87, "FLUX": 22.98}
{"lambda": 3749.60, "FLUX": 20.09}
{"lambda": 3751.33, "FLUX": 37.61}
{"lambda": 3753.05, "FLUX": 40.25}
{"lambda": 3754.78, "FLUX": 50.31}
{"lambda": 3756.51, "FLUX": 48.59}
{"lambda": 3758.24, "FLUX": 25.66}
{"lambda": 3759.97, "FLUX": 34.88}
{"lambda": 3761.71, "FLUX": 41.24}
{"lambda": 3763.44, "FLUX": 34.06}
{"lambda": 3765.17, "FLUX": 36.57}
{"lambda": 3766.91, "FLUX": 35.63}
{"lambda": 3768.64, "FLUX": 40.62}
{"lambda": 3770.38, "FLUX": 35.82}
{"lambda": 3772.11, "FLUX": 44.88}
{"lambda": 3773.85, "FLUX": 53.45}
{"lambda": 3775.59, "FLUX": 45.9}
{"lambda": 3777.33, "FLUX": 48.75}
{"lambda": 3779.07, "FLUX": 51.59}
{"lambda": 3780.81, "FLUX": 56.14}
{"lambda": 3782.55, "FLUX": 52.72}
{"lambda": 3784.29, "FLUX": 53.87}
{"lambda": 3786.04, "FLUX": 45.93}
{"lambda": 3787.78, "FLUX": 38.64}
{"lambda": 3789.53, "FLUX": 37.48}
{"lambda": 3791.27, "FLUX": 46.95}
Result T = 50.31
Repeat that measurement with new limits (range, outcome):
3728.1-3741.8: 42.36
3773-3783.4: 56.14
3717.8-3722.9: 32.46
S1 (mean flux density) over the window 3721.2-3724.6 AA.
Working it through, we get 30.1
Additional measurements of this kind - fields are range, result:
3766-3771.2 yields 37.3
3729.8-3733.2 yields 33.1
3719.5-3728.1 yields 32.7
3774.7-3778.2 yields 47.3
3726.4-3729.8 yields 38.8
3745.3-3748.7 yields 23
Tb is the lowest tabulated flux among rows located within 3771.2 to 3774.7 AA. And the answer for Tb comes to 44.88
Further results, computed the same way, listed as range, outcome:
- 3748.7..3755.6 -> 20.09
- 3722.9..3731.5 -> 36.39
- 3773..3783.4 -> 45.9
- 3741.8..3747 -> 22.99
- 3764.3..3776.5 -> 35.63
